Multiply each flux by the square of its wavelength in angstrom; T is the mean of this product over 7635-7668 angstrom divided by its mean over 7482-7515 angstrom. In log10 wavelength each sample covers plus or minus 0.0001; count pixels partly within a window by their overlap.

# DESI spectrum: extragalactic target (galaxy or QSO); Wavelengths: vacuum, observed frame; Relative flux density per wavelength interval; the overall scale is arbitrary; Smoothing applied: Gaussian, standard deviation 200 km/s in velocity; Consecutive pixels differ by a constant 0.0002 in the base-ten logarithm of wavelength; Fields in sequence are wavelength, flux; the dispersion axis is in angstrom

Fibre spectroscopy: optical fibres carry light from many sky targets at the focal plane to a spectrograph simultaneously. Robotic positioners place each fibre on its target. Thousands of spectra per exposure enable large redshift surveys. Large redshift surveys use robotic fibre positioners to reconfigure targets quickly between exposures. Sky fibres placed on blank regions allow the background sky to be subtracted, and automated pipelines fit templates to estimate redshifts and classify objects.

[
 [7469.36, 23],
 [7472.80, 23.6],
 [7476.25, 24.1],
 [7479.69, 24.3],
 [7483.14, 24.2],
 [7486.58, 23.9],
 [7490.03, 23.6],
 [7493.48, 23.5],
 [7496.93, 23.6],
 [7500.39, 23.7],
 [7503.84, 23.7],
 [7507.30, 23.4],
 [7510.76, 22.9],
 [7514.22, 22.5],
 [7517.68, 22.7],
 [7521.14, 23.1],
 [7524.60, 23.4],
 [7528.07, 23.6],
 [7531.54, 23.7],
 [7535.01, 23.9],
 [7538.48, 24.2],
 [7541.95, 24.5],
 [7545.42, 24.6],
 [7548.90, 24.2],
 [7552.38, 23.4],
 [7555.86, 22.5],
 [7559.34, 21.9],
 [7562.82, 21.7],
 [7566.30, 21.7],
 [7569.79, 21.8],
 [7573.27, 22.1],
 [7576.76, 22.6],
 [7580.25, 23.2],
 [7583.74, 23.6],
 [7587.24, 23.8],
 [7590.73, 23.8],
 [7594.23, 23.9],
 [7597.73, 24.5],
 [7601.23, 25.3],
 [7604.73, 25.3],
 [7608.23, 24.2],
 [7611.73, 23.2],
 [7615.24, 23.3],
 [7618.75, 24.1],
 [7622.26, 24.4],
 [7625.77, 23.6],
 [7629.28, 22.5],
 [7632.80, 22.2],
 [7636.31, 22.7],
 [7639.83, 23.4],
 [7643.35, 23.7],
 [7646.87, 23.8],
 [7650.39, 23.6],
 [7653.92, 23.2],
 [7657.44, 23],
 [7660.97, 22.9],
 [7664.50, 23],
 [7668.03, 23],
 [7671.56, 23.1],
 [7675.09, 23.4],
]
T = 1.03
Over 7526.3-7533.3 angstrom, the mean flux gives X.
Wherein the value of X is 23.6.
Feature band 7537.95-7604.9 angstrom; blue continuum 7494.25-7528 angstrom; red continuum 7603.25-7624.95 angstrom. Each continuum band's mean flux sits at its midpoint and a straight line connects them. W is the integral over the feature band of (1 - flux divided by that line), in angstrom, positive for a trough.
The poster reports 1.0 angstrom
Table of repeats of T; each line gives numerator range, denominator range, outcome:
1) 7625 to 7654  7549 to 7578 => 1.06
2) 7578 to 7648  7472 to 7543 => 1.03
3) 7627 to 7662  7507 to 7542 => 1.02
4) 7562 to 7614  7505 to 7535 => 1.03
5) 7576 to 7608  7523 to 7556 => 1.02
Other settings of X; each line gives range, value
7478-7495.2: 23.9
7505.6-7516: 22.9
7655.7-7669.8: 23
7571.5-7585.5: 22.9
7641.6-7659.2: 23.5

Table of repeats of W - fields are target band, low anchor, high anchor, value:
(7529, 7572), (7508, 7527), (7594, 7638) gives 0.1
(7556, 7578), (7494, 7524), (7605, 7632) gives 1.4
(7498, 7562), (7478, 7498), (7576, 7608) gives 1.4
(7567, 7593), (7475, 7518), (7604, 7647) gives 0.6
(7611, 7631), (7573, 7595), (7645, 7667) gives -0.2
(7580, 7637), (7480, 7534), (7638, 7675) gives -1.1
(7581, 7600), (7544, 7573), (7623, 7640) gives -0.9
